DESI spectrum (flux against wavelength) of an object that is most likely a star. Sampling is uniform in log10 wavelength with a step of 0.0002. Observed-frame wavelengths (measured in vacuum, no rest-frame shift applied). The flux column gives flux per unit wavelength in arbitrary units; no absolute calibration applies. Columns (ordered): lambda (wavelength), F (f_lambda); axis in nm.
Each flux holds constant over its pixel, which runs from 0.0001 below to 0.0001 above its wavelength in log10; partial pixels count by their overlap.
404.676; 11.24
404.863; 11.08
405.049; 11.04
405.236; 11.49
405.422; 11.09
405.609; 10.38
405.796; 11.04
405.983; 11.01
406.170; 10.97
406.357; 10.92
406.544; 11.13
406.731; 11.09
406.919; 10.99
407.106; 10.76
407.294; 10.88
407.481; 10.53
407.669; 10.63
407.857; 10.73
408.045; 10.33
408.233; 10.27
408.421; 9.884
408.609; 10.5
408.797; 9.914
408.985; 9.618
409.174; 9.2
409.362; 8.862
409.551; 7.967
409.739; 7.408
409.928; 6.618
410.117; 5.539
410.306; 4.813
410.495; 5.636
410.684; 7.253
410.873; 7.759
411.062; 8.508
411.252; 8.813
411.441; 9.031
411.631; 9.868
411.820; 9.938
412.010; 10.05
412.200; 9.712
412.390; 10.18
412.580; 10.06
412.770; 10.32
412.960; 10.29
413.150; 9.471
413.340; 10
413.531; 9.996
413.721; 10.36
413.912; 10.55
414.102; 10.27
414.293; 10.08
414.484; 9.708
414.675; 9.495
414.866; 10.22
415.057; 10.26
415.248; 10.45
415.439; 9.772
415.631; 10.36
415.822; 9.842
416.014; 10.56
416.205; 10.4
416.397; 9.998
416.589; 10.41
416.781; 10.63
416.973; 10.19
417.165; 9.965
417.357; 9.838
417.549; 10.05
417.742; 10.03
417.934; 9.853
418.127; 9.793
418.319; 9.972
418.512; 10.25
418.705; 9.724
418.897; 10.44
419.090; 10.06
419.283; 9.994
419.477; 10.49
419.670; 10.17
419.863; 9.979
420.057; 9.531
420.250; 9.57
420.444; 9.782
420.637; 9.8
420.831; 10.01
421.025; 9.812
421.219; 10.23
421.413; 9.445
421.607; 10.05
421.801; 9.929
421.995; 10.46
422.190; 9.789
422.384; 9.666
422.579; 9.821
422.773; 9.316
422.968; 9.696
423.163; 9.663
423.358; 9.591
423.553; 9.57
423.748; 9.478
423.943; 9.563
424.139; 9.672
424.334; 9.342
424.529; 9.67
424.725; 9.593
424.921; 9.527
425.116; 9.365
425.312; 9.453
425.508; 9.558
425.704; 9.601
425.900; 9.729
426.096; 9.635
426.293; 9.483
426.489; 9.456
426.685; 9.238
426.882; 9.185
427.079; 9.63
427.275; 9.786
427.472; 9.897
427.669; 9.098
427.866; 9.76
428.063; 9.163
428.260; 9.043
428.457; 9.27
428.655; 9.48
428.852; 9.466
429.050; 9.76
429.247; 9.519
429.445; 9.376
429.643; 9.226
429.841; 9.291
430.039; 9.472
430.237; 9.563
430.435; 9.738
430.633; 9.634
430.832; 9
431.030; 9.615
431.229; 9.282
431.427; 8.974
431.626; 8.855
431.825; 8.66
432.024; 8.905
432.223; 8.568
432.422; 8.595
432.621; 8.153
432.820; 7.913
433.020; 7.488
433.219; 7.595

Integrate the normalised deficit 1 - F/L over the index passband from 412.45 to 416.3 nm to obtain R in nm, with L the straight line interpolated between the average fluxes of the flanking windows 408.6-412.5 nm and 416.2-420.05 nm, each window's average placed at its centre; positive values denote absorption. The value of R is -0.37 nm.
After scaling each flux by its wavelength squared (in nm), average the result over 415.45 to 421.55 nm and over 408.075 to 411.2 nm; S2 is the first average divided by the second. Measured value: 1.28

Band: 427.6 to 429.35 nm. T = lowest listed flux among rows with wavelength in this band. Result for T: 9.043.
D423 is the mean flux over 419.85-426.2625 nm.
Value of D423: 9.69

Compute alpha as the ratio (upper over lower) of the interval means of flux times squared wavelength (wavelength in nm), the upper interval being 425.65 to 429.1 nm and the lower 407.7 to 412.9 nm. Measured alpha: 1.2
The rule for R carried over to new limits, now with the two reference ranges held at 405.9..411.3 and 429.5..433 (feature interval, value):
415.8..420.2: -0.46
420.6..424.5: -0.28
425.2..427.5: -0.13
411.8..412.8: -0.09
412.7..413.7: -0.09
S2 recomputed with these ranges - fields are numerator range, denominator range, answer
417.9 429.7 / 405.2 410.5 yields 1.08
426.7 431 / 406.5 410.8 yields 1.14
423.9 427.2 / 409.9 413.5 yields 1.17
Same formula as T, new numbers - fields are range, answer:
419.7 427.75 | 9.098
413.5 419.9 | 9.495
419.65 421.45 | 9.445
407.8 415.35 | 4.813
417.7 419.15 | 9.724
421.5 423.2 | 9.316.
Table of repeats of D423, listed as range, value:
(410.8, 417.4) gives 9.93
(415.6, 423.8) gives 9.96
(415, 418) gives 10.2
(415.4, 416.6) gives 10.2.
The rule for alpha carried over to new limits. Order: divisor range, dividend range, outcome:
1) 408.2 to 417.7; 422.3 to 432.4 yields 1.07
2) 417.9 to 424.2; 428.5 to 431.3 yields 1.00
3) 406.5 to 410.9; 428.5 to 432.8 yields 1.12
